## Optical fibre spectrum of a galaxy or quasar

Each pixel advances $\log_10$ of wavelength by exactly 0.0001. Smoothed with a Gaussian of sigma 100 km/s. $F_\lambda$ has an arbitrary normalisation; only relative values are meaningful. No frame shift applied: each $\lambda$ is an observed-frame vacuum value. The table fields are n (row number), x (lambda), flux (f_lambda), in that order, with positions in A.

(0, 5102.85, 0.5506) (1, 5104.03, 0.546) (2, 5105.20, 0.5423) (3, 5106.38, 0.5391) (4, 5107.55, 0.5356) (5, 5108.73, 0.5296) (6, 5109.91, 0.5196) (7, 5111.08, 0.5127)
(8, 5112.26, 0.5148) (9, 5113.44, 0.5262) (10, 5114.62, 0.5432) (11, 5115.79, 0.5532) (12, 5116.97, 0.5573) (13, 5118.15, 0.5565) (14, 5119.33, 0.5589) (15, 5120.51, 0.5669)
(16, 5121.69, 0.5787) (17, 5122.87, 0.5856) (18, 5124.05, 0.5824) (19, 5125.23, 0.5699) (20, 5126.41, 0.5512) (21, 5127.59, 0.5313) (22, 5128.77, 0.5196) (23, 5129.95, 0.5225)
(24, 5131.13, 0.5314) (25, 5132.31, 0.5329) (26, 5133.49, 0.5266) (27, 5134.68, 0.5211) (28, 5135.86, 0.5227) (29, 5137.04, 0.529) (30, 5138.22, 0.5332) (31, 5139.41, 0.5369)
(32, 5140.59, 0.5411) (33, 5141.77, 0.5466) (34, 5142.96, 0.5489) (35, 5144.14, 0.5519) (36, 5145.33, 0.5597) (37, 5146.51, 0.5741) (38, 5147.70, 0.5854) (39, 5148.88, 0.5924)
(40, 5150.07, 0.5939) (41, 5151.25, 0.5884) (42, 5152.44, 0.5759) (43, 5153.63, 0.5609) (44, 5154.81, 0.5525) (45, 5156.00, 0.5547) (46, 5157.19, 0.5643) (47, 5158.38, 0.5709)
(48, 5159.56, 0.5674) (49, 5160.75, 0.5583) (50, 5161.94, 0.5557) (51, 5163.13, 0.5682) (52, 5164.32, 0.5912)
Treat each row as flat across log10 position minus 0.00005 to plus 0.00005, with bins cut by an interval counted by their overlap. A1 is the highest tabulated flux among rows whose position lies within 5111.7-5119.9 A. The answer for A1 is 0.5589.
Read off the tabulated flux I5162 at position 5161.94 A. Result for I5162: 0.5557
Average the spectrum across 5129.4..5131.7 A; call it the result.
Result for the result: 0.527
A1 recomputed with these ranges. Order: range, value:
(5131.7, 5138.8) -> 0.5332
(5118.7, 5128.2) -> 0.5856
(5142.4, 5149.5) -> 0.5924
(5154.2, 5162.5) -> 0.5709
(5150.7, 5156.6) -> 0.5884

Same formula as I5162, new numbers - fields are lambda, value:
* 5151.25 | 0.5884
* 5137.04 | 0.529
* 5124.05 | 0.5824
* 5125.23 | 0.5699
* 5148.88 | 0.5924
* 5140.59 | 0.5411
